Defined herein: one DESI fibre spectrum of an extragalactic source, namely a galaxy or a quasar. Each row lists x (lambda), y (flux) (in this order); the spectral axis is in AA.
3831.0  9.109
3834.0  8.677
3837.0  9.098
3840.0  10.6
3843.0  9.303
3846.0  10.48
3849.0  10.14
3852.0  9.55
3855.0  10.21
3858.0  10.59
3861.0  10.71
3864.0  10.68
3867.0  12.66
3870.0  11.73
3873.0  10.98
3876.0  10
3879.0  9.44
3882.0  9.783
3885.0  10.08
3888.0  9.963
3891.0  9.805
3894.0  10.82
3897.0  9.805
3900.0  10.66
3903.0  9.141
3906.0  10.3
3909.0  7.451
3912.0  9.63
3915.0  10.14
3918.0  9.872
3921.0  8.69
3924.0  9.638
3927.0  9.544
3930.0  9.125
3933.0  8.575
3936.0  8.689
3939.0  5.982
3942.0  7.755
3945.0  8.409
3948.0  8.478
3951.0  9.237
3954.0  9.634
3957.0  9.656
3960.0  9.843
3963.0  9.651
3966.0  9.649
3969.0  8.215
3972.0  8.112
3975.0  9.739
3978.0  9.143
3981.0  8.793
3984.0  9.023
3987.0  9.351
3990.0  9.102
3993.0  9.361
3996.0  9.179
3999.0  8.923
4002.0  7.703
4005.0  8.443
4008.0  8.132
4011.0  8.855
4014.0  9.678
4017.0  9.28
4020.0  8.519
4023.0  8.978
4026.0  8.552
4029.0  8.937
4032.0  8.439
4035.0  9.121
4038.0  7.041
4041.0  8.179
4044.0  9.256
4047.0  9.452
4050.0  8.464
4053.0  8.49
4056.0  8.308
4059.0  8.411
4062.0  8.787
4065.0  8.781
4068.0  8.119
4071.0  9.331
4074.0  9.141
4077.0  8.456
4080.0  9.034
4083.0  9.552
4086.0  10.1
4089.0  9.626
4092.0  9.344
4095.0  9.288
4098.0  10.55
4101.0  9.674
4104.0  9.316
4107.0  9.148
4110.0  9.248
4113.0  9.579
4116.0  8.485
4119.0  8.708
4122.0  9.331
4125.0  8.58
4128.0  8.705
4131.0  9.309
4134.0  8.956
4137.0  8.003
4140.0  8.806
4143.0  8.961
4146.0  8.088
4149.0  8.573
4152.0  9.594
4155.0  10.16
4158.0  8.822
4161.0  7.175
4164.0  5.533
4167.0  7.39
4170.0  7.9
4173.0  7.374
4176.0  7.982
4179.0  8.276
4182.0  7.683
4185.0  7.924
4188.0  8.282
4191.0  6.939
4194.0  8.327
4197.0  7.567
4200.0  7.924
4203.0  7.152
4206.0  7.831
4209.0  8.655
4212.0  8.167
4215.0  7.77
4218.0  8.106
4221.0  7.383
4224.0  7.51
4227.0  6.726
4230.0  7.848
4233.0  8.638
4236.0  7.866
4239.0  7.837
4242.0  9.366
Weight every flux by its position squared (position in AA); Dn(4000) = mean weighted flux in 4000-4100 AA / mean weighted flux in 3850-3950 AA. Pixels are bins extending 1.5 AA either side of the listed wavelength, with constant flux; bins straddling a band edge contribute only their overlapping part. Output 1.0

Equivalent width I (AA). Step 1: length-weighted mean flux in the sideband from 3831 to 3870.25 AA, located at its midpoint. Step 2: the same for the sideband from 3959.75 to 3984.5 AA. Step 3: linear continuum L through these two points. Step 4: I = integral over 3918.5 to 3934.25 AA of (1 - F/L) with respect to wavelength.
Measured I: 0.60 AA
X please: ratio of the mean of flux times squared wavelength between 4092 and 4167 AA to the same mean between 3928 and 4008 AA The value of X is 1.08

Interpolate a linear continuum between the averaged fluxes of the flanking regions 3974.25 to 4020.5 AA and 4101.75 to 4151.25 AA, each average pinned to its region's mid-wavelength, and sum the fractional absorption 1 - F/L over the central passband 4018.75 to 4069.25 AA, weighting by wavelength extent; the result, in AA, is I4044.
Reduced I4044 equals 1.95 AA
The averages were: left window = 8.95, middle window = 8.58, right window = 8.89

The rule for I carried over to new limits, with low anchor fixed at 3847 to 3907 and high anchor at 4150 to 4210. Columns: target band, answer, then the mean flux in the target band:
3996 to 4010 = 1.4 AA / 8.41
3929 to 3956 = 3.8 AA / 8.44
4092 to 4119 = -2.7 AA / 9.37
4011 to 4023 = 0.2 AA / 9.1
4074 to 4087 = -0.8 AA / 9.24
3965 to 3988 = 1.4 AA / 8.98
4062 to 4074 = 0.0 AA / 8.8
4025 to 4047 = 1.2 AA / 8.57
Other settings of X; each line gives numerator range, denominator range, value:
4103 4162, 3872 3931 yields 1.02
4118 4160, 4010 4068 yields 1.07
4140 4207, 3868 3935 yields 0.93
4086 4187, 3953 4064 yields 1.04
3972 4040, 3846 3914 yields 0.92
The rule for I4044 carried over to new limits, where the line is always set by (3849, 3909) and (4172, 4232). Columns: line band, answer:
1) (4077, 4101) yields -2.5 AA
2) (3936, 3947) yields 2.5 AA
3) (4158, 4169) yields 1.4 AA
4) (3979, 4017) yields 1.9 AA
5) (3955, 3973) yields 0.7 AA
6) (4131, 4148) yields -0.7 AA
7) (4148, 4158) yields -1.5 AA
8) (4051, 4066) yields 0.6 AA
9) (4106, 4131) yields -1.7 AA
